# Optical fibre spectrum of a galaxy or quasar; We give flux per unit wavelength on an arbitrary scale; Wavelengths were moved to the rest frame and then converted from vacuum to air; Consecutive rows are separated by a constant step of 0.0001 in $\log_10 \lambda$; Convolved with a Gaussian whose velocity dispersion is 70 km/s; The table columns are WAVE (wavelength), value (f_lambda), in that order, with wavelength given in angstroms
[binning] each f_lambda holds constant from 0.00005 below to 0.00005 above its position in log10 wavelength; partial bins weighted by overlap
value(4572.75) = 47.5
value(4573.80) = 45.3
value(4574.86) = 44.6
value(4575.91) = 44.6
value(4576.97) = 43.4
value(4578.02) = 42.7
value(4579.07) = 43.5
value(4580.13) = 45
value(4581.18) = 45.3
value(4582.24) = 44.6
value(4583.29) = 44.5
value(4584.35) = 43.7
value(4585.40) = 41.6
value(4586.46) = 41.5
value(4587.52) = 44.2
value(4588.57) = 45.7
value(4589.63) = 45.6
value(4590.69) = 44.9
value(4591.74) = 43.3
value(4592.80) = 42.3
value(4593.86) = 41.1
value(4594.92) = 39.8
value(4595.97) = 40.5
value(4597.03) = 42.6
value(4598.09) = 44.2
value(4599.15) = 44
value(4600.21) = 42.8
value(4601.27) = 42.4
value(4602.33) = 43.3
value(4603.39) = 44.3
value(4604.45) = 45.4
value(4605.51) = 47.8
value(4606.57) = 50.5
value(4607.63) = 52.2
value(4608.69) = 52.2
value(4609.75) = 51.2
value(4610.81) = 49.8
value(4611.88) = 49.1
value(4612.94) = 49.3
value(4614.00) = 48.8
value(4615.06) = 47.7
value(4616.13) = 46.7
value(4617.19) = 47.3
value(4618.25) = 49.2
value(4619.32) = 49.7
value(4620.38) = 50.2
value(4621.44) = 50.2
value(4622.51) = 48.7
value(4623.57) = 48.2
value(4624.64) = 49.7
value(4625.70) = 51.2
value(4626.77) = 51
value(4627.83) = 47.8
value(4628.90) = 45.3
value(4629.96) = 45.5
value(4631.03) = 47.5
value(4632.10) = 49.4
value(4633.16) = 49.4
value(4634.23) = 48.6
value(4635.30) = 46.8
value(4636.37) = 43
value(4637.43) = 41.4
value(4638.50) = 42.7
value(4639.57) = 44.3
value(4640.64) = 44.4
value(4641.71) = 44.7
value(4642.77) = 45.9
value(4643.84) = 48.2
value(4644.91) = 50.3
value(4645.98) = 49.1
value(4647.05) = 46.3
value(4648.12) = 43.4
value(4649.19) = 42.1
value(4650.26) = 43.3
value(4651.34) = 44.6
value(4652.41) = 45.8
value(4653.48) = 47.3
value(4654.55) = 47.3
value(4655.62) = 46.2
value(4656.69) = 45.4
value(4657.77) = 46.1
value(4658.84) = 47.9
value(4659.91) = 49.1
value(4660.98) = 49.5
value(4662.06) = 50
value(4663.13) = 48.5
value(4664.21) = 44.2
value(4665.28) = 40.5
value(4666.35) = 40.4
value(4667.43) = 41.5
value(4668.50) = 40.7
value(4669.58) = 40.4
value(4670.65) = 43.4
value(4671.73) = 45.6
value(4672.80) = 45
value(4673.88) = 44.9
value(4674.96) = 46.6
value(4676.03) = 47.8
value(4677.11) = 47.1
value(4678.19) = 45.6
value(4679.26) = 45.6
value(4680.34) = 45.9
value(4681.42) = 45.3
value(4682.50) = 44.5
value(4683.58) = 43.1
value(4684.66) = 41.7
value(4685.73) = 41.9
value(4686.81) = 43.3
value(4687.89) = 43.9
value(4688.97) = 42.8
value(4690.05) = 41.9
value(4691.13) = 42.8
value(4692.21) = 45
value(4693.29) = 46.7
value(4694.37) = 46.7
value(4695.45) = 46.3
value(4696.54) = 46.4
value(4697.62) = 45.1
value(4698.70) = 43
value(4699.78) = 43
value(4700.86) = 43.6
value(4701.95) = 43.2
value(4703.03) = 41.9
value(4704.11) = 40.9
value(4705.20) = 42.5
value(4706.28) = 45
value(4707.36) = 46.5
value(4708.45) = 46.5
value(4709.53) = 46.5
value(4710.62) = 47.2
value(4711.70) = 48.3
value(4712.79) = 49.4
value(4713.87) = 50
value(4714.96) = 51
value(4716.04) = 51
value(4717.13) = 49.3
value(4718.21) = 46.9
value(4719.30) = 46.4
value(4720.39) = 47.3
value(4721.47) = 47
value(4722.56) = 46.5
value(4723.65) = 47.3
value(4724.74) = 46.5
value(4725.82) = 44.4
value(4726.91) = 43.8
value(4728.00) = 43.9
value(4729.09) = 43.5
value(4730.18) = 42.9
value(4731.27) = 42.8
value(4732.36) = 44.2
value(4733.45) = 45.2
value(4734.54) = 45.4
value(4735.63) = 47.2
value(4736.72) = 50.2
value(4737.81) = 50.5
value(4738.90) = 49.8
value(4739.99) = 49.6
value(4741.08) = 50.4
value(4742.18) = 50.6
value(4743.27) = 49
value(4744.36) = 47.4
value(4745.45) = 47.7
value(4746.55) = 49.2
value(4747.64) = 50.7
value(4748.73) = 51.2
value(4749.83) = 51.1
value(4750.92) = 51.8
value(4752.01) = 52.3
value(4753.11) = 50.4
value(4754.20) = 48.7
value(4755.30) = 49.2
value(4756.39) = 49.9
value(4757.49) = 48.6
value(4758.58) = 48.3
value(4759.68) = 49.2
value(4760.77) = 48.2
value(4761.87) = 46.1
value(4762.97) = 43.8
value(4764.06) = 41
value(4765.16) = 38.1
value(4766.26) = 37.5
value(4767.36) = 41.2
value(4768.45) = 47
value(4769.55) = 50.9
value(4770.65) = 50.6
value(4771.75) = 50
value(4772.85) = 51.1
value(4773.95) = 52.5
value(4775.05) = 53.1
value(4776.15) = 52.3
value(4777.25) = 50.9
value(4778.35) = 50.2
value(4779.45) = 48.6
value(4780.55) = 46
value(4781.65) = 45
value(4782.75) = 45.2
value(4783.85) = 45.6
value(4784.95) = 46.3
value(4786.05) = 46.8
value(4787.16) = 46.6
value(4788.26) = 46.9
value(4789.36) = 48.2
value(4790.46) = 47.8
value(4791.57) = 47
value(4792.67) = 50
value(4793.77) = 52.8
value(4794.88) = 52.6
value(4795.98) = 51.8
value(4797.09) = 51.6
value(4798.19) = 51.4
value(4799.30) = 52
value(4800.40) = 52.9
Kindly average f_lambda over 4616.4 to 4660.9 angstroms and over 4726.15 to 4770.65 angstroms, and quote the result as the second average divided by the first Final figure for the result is 1.01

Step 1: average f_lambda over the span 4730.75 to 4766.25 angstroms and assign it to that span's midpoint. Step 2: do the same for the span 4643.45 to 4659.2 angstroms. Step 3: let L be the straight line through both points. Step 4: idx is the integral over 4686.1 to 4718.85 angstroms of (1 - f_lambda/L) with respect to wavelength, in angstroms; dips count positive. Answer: 1.07 angstroms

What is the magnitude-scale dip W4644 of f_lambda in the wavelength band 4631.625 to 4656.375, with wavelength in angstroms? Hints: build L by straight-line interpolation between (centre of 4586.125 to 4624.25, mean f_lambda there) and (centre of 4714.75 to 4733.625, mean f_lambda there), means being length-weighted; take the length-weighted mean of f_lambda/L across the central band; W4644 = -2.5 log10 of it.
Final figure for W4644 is 0.01 mag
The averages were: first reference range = 46.3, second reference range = 46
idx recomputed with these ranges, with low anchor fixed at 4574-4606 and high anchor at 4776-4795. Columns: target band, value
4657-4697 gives 0.7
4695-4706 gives 0.6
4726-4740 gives 0.3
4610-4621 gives -1.2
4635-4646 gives -0.1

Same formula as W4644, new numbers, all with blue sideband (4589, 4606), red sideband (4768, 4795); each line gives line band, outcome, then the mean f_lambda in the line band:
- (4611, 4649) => -0.07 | 47.4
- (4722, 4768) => 0.02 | 47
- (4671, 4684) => 0.01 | 45.6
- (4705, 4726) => -0.01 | 47.4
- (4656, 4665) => -0.05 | 47.4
